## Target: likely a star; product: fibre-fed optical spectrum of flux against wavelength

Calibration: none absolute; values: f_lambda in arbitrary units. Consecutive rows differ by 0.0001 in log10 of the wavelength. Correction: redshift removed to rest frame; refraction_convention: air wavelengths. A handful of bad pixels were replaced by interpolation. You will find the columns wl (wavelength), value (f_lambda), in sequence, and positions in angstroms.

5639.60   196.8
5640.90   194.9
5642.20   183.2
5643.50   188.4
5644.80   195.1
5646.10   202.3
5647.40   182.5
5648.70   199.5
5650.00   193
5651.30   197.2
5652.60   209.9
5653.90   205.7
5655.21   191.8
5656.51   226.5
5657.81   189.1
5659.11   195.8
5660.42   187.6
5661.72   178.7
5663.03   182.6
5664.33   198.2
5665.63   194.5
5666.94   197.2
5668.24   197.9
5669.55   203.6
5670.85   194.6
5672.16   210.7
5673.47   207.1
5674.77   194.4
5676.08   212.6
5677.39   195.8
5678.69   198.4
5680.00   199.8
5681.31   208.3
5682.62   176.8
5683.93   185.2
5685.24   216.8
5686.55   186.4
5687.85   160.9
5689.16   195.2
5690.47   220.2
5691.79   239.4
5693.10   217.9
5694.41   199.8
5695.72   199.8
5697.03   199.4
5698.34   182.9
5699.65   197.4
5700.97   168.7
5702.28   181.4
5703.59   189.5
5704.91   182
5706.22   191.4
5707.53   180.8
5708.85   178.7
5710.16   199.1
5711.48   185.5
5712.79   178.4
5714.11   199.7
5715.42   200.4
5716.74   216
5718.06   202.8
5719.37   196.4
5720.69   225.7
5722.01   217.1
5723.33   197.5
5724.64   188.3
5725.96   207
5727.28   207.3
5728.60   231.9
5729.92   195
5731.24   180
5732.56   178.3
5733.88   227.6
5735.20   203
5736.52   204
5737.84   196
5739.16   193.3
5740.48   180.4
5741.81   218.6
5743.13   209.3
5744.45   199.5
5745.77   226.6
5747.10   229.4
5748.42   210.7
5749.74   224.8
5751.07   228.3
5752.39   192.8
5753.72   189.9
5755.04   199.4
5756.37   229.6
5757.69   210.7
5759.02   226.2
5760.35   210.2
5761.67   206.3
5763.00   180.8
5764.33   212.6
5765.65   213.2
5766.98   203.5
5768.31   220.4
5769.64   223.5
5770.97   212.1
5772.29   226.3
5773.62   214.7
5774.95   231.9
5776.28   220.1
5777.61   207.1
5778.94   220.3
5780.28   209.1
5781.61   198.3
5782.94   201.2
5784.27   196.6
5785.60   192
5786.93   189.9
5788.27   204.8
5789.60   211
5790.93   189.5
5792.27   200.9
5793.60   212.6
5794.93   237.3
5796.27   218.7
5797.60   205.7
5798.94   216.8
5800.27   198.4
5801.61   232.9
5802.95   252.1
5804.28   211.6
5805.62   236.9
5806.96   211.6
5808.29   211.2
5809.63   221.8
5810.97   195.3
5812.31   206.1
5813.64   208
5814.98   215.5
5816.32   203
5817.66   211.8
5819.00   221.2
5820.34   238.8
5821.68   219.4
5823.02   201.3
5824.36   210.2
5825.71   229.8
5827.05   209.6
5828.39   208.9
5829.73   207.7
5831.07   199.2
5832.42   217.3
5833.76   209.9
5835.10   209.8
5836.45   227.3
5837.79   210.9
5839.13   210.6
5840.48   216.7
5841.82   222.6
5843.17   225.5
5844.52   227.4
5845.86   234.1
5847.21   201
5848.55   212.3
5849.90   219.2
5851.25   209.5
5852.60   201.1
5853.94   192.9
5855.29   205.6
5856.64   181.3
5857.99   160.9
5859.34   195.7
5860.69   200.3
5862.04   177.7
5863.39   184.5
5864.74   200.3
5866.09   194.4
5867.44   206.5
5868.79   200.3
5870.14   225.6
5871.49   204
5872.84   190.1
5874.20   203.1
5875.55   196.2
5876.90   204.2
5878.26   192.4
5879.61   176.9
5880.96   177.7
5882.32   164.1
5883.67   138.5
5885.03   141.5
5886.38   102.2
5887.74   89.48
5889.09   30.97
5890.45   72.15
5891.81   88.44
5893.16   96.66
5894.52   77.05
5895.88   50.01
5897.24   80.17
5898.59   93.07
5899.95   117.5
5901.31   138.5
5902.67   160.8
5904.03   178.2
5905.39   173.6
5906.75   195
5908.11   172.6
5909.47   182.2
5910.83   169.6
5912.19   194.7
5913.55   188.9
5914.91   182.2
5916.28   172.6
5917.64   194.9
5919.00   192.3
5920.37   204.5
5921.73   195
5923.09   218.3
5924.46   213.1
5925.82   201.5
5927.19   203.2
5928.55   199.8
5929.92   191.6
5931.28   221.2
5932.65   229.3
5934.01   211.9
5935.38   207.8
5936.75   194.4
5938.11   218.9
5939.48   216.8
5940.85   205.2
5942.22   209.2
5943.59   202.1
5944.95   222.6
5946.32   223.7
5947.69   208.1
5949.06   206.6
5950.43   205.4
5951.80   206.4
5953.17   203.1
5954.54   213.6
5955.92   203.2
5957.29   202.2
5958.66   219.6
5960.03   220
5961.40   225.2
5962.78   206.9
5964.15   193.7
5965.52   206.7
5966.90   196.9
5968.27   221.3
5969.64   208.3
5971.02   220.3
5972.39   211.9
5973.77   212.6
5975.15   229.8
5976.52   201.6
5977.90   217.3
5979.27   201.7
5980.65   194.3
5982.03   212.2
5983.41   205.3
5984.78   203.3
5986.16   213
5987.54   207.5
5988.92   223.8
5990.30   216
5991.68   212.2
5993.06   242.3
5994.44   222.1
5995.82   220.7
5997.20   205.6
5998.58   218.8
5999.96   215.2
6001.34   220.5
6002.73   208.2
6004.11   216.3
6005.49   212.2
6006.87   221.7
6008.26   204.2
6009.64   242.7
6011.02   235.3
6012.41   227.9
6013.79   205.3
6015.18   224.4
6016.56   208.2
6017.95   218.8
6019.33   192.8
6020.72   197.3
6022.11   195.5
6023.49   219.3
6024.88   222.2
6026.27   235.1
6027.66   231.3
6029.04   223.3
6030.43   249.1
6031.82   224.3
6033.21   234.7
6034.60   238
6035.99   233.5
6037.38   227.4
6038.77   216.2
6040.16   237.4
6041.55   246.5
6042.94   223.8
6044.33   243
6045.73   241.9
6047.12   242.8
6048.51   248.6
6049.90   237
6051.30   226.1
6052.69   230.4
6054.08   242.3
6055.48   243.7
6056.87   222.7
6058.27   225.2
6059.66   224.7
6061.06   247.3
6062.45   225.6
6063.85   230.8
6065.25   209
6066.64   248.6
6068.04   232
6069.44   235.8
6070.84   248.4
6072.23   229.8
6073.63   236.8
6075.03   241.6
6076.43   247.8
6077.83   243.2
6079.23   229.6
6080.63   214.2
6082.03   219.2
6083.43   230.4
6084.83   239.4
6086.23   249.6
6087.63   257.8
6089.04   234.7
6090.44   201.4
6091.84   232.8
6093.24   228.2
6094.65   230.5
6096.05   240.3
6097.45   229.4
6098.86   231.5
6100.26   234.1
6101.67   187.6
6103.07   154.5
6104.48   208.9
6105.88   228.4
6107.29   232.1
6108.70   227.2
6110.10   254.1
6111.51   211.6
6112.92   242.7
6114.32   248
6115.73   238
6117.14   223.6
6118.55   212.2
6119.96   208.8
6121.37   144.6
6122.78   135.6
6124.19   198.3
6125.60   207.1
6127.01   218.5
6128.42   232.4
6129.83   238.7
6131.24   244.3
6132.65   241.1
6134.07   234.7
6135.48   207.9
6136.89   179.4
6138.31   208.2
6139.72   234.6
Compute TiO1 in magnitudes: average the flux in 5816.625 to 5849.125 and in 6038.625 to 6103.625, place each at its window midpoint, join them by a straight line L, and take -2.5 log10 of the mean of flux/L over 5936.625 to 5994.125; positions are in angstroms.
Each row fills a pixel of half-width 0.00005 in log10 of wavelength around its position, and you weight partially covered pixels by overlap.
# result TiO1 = 0.066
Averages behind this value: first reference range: 216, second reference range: 232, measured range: 211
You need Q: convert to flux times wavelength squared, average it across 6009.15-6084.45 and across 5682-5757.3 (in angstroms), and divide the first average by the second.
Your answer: 1.3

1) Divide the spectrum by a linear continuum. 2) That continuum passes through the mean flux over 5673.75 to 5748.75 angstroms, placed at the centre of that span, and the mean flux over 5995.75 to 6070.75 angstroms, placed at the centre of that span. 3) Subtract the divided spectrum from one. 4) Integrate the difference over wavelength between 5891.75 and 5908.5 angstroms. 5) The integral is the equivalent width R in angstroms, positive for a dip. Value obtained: 7.0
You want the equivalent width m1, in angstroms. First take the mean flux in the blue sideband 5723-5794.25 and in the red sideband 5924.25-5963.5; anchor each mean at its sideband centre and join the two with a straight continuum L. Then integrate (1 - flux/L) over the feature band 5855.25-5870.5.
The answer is 1.1 angstroms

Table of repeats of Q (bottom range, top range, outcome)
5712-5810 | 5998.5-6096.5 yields 1.21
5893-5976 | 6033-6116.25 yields 1.27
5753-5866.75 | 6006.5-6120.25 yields 1.18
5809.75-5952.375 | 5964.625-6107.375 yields 1.25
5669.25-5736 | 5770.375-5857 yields 1.11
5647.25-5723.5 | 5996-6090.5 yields 1.31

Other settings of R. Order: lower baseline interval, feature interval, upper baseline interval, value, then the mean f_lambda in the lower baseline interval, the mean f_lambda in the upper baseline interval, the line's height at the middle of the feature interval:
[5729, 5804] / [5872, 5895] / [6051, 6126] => 8.2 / 209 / 225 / 215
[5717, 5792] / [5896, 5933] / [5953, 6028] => 6.0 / 208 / 214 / 212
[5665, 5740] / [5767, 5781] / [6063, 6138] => -1.0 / 198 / 224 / 203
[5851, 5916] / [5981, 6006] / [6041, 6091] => -1.1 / 161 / 235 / 206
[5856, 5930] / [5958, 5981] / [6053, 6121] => -2.5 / 166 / 229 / 191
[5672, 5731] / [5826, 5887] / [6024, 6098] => 4.4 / 198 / 234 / 213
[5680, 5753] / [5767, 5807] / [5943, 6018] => -1.9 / 200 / 214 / 204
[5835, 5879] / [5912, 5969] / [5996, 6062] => 2.3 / 204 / 226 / 215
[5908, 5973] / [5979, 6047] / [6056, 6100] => -0.3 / 205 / 233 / 220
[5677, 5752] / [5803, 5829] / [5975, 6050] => -1.0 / 200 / 221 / 207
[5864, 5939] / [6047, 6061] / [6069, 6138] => -1.6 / 170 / 223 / 210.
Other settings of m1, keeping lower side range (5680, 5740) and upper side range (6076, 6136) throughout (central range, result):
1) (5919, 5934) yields 0.3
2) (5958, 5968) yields 0.2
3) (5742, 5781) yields -2.5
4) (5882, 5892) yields 5.1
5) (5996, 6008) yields 0.1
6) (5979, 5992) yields 0.4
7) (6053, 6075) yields -1.4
